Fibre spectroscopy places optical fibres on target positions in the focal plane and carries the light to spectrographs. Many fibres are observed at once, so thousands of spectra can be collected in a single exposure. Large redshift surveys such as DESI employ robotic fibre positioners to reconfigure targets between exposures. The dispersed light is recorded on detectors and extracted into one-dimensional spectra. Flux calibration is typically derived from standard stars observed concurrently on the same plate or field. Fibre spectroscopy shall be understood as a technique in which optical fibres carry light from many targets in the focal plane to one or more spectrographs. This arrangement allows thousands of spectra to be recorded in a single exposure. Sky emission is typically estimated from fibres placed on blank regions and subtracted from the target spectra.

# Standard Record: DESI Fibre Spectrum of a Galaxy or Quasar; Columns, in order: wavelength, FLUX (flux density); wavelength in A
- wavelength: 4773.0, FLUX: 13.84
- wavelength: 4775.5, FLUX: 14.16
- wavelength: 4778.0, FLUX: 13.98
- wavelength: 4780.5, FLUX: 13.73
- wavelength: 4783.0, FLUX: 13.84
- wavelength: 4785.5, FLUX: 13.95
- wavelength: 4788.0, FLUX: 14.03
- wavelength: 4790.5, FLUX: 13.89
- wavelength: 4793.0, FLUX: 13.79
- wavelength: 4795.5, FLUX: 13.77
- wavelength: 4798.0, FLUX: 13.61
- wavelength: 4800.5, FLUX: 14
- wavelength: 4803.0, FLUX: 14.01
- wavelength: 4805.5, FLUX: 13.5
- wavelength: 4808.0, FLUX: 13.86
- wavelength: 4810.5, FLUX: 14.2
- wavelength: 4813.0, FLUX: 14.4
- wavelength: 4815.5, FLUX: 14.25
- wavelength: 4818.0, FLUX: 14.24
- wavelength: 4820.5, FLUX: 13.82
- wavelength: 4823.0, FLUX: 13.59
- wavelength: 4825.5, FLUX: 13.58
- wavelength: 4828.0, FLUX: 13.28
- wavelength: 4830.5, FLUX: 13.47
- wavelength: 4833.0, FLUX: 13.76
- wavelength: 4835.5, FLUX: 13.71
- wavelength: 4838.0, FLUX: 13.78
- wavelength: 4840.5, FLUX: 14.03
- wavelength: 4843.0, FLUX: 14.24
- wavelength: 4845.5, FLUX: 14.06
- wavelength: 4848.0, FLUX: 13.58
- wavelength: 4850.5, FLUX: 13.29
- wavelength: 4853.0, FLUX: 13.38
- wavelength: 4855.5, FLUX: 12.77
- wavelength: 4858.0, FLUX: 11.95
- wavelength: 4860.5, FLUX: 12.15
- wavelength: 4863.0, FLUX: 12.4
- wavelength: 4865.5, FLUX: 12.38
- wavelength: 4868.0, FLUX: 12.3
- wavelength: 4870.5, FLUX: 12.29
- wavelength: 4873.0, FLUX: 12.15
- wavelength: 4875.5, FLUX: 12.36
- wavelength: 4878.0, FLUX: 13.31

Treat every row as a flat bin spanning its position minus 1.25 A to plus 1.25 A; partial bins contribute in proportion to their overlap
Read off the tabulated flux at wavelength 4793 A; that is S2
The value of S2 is 13.79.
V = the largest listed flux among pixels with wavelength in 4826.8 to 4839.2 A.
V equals 13.78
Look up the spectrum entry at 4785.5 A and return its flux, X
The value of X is 13.95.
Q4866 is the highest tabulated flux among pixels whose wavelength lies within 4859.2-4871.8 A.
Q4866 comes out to 12.4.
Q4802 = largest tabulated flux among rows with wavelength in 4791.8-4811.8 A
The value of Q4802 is 14.2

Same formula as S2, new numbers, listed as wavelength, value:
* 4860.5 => 12.15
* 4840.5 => 14.03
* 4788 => 14.03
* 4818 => 14.24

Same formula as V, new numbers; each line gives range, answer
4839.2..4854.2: 14.24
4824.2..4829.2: 13.58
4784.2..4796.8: 14.03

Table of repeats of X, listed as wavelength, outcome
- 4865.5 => 12.38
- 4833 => 13.76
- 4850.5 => 13.29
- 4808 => 13.86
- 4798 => 13.61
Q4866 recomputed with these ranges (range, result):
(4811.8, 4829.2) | 14.4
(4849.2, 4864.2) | 13.38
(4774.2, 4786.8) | 14.16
